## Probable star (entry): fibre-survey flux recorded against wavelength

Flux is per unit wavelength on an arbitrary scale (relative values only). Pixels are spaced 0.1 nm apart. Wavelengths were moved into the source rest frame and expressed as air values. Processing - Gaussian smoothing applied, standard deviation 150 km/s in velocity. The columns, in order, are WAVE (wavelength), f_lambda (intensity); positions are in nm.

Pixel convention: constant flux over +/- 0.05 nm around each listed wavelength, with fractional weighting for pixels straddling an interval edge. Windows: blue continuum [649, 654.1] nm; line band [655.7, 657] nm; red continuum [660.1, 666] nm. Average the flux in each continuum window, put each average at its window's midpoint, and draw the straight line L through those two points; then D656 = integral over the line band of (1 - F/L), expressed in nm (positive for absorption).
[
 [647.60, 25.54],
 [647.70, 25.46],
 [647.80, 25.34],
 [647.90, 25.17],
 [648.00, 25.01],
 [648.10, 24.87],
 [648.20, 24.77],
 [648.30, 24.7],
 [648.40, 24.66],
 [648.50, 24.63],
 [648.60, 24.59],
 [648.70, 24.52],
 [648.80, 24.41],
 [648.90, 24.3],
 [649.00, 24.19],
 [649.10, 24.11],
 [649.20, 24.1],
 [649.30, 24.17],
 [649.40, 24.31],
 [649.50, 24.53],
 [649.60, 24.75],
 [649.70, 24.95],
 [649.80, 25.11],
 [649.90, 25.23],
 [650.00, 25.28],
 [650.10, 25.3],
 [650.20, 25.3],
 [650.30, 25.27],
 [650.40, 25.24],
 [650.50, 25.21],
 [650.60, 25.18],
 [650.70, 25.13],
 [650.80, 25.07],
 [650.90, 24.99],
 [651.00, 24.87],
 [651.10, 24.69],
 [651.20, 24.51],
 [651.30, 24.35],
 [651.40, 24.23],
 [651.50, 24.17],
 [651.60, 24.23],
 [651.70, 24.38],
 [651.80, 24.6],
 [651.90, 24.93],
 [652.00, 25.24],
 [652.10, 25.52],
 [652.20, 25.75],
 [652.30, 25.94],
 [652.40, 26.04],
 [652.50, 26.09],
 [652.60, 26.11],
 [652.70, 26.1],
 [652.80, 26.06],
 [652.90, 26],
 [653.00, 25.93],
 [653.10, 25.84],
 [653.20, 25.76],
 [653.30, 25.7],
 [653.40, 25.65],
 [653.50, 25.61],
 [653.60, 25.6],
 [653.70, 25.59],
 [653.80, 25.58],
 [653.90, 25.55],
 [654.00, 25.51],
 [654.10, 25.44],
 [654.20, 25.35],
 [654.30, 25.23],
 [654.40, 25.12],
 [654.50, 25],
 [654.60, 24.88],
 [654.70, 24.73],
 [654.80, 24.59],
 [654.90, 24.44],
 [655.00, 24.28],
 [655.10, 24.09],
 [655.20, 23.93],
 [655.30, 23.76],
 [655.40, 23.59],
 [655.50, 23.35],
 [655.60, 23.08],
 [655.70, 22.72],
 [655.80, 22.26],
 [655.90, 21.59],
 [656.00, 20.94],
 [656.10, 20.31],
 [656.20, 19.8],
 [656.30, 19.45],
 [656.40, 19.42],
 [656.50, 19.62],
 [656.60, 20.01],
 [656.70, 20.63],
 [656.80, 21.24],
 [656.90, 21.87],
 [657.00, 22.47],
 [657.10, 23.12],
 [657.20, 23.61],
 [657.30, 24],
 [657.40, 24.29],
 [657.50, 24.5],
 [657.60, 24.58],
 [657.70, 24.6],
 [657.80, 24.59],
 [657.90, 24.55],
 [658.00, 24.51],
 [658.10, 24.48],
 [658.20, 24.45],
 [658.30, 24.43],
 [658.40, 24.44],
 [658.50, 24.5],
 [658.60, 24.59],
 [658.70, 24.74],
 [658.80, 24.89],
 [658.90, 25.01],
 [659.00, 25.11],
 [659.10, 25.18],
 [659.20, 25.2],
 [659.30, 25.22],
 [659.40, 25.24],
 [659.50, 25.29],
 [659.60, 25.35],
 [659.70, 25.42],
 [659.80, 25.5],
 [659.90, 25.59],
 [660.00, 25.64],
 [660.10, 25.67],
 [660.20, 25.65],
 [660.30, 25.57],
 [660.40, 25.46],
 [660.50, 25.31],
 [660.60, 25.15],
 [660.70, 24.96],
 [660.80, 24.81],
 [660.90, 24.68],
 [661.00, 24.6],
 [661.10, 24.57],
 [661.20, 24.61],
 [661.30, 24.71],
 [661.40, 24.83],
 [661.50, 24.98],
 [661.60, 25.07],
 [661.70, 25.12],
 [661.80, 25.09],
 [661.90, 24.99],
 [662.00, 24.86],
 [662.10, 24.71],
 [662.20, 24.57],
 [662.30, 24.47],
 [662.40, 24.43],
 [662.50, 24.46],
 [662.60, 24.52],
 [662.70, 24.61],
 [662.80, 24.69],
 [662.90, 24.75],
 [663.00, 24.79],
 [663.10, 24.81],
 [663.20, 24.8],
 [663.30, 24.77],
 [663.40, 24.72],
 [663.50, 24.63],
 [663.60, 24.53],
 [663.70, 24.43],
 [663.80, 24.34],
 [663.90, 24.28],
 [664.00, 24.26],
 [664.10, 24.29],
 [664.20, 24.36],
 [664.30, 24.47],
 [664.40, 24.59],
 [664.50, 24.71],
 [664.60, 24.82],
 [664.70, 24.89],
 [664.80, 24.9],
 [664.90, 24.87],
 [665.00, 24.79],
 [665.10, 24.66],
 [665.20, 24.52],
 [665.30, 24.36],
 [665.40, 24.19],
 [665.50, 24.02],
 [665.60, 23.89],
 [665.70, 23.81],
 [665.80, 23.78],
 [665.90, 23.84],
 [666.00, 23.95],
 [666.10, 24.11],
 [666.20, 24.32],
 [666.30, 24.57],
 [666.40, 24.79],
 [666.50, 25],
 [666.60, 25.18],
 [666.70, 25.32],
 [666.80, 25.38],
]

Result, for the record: 0.22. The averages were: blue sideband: 25.2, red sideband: 24.7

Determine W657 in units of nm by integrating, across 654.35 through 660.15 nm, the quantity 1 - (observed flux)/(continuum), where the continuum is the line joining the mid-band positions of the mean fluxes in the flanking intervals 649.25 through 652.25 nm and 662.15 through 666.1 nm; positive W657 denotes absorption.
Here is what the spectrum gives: 0.23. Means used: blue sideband 24.9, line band 23.7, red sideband 24.5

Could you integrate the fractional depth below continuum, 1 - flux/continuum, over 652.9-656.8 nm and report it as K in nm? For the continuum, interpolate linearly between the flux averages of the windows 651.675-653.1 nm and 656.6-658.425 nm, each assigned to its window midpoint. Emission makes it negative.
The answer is 0.16 nm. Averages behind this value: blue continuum 25.7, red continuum 23.6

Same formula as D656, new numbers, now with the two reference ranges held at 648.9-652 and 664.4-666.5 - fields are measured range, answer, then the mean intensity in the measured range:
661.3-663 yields -0.02 nm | 24.8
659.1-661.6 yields -0.07 nm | 25.2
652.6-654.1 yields -0.06 nm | 25.8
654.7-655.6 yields 0.02 nm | 24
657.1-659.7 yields -0.01 nm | 24.7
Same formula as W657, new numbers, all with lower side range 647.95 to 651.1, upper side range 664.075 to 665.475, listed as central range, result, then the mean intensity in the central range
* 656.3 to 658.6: 0.146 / 23.1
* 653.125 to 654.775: -0.043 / 25.4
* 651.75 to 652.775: -0.037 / 25.6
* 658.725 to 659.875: -0.026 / 25.2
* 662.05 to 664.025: 0.003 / 24.6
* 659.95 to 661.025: -0.026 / 25.2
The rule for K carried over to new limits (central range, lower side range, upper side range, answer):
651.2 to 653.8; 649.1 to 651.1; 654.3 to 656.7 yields -0.16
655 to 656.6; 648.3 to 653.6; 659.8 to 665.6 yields 0.20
